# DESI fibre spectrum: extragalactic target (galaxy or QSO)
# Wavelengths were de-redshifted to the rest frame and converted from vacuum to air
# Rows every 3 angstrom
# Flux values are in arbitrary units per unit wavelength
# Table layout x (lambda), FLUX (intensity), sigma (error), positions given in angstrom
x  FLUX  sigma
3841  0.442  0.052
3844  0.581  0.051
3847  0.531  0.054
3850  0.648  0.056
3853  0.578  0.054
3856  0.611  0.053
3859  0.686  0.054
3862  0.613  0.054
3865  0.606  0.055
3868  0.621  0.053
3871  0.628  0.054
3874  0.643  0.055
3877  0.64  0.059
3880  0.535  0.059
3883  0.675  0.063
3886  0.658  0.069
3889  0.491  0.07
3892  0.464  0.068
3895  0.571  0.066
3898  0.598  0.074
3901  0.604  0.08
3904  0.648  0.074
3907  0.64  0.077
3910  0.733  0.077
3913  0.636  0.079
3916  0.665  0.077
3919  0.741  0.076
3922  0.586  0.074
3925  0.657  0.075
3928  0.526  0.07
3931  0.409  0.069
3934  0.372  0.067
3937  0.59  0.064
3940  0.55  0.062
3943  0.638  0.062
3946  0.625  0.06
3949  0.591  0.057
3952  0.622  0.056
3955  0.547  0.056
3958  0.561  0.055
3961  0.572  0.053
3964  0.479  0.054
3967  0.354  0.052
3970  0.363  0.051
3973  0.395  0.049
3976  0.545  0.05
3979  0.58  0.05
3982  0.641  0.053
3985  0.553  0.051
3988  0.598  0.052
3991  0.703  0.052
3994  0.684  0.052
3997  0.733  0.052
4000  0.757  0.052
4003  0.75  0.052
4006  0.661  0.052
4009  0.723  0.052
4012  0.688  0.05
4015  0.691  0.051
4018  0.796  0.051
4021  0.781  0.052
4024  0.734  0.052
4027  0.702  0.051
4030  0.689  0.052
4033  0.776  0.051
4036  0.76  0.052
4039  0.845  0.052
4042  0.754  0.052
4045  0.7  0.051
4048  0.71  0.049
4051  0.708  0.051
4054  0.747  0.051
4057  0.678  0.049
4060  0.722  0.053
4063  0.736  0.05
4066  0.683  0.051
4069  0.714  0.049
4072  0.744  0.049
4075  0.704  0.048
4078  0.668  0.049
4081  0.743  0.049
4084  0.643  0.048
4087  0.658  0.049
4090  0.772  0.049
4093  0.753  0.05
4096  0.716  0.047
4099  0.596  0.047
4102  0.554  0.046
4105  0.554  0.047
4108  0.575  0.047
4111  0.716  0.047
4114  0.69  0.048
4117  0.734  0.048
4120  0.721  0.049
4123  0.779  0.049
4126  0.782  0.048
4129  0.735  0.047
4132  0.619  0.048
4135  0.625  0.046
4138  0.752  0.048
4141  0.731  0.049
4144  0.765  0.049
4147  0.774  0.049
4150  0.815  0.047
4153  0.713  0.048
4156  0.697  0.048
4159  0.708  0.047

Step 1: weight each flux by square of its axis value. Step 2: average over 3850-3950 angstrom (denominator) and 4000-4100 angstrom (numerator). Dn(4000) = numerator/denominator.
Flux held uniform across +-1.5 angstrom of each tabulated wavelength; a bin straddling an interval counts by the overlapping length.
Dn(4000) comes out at 1.29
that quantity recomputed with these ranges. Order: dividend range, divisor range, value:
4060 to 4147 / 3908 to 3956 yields 1.28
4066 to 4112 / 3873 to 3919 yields 1.20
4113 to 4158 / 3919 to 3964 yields 1.42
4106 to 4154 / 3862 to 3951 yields 1.34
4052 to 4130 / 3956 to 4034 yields 1.15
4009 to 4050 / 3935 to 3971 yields 1.42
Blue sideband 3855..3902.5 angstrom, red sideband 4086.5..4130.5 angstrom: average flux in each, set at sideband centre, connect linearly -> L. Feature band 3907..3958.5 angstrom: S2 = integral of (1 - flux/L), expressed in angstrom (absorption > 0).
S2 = 2.5 angstrom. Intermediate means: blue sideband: 0.603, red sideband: 0.69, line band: 0.593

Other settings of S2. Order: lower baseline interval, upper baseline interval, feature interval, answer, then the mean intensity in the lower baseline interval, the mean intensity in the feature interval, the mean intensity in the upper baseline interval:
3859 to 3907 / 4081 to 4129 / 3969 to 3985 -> 3.1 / 0.604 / 0.514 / 0.686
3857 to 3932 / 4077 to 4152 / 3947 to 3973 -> 5.3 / 0.612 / 0.507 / 0.699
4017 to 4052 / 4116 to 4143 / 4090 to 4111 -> 2.5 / 0.746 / 0.642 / 0.72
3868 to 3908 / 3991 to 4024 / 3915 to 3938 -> 2.6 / 0.6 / 0.566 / 0.726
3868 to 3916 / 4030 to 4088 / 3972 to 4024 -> 1.1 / 0.613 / 0.668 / 0.72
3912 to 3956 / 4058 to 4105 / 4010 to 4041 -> -4.6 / 0.583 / 0.746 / 0.689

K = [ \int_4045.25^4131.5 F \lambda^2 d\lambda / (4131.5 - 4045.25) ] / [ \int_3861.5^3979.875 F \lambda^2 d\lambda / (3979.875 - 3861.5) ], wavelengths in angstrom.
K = 1.3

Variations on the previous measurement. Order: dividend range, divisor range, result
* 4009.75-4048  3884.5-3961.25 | 1.33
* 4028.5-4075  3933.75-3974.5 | 1.47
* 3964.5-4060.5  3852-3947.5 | 1.18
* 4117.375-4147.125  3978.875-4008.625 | 1.16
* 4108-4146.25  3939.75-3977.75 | 1.48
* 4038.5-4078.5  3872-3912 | 1.29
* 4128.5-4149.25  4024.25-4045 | 1.01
